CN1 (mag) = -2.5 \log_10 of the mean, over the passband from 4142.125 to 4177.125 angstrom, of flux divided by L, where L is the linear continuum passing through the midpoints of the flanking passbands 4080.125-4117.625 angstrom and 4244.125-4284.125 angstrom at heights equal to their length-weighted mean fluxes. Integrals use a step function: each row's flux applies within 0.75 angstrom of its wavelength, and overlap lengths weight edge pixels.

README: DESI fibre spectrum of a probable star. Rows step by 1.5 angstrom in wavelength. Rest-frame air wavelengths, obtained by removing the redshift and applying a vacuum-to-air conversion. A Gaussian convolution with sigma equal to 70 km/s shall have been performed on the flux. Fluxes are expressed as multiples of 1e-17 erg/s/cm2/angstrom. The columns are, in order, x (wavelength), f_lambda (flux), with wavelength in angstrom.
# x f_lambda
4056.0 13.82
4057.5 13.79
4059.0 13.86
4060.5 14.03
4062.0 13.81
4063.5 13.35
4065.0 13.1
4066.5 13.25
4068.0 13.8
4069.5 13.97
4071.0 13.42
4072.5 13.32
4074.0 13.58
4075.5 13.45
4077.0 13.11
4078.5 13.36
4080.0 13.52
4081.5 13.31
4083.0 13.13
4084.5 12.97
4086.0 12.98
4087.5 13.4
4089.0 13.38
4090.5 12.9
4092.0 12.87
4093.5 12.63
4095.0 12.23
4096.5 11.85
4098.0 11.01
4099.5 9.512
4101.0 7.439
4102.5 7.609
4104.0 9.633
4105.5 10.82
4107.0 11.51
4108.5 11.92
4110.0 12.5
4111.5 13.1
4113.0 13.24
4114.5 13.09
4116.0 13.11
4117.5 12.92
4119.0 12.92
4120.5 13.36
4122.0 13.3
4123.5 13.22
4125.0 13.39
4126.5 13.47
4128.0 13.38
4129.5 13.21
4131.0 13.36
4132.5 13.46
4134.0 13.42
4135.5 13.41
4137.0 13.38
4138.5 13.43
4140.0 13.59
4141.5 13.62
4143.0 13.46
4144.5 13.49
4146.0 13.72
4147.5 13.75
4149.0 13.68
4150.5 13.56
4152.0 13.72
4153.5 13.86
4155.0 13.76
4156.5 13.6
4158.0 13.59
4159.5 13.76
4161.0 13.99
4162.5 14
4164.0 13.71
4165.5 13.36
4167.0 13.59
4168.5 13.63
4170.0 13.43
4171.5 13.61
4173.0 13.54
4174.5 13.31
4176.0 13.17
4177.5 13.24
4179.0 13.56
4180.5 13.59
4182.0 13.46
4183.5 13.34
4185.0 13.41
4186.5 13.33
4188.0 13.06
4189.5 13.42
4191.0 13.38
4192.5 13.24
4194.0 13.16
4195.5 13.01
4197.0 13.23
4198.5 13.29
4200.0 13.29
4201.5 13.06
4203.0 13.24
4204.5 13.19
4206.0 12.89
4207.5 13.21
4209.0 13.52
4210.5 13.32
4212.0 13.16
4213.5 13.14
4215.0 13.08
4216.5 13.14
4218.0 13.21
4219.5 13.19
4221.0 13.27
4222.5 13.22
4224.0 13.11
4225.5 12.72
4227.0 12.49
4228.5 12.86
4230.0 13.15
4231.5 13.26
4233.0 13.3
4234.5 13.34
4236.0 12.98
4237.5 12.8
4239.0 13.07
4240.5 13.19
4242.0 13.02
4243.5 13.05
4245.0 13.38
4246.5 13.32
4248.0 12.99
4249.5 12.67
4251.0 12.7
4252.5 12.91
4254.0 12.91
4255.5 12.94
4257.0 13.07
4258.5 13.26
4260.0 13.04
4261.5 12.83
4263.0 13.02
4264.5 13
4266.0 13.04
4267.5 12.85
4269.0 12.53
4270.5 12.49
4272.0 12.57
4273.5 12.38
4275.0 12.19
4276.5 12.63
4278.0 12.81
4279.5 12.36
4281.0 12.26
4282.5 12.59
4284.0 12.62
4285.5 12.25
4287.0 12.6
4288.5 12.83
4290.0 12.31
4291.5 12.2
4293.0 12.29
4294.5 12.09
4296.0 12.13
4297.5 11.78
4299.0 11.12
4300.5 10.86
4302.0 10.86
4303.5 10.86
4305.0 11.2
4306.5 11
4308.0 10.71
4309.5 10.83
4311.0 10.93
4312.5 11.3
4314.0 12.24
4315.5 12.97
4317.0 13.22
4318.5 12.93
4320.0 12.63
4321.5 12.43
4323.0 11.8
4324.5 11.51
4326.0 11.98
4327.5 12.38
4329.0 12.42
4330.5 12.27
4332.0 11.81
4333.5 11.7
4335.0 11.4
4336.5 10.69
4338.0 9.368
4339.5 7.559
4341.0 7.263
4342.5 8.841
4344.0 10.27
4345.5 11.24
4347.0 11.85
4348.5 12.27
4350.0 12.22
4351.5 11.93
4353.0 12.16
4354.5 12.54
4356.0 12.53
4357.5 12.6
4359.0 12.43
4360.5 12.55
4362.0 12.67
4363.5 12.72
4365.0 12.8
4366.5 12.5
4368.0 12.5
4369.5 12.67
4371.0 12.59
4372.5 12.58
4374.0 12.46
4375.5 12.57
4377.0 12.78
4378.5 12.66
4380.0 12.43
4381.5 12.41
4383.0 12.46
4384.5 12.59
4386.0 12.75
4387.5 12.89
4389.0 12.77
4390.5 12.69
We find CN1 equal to -0.11 mag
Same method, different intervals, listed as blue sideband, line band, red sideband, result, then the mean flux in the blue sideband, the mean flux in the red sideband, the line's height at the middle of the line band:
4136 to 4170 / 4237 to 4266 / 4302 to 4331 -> -0.04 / 13.6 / 11.8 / 12.6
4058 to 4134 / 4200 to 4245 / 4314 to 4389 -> -0.07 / 12.7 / 12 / 12.4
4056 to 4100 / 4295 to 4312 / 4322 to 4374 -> 0.07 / 13.1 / 11.7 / 11.9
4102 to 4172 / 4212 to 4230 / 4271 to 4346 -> -0.06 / 13.1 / 11.6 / 12.4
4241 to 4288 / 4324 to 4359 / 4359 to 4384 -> 0.12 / 12.8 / 12.6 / 12.6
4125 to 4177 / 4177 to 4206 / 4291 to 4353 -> -0.02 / 13.6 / 11.4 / 13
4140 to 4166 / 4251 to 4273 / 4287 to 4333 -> -0.04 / 13.7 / 11.9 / 12.4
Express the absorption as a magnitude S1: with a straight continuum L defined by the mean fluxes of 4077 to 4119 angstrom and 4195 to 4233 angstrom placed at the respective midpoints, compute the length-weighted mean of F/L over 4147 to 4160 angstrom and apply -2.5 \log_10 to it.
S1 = -0.09 mag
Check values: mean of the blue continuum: 12.1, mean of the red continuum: 13.1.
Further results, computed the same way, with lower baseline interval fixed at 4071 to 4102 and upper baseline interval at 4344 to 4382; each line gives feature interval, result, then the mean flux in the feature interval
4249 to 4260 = -0.044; 12.9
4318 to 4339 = 0.059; 11.7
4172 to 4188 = -0.079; 13.4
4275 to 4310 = 0.046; 11.9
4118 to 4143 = -0.076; 13.4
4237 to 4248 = -0.059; 13.1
